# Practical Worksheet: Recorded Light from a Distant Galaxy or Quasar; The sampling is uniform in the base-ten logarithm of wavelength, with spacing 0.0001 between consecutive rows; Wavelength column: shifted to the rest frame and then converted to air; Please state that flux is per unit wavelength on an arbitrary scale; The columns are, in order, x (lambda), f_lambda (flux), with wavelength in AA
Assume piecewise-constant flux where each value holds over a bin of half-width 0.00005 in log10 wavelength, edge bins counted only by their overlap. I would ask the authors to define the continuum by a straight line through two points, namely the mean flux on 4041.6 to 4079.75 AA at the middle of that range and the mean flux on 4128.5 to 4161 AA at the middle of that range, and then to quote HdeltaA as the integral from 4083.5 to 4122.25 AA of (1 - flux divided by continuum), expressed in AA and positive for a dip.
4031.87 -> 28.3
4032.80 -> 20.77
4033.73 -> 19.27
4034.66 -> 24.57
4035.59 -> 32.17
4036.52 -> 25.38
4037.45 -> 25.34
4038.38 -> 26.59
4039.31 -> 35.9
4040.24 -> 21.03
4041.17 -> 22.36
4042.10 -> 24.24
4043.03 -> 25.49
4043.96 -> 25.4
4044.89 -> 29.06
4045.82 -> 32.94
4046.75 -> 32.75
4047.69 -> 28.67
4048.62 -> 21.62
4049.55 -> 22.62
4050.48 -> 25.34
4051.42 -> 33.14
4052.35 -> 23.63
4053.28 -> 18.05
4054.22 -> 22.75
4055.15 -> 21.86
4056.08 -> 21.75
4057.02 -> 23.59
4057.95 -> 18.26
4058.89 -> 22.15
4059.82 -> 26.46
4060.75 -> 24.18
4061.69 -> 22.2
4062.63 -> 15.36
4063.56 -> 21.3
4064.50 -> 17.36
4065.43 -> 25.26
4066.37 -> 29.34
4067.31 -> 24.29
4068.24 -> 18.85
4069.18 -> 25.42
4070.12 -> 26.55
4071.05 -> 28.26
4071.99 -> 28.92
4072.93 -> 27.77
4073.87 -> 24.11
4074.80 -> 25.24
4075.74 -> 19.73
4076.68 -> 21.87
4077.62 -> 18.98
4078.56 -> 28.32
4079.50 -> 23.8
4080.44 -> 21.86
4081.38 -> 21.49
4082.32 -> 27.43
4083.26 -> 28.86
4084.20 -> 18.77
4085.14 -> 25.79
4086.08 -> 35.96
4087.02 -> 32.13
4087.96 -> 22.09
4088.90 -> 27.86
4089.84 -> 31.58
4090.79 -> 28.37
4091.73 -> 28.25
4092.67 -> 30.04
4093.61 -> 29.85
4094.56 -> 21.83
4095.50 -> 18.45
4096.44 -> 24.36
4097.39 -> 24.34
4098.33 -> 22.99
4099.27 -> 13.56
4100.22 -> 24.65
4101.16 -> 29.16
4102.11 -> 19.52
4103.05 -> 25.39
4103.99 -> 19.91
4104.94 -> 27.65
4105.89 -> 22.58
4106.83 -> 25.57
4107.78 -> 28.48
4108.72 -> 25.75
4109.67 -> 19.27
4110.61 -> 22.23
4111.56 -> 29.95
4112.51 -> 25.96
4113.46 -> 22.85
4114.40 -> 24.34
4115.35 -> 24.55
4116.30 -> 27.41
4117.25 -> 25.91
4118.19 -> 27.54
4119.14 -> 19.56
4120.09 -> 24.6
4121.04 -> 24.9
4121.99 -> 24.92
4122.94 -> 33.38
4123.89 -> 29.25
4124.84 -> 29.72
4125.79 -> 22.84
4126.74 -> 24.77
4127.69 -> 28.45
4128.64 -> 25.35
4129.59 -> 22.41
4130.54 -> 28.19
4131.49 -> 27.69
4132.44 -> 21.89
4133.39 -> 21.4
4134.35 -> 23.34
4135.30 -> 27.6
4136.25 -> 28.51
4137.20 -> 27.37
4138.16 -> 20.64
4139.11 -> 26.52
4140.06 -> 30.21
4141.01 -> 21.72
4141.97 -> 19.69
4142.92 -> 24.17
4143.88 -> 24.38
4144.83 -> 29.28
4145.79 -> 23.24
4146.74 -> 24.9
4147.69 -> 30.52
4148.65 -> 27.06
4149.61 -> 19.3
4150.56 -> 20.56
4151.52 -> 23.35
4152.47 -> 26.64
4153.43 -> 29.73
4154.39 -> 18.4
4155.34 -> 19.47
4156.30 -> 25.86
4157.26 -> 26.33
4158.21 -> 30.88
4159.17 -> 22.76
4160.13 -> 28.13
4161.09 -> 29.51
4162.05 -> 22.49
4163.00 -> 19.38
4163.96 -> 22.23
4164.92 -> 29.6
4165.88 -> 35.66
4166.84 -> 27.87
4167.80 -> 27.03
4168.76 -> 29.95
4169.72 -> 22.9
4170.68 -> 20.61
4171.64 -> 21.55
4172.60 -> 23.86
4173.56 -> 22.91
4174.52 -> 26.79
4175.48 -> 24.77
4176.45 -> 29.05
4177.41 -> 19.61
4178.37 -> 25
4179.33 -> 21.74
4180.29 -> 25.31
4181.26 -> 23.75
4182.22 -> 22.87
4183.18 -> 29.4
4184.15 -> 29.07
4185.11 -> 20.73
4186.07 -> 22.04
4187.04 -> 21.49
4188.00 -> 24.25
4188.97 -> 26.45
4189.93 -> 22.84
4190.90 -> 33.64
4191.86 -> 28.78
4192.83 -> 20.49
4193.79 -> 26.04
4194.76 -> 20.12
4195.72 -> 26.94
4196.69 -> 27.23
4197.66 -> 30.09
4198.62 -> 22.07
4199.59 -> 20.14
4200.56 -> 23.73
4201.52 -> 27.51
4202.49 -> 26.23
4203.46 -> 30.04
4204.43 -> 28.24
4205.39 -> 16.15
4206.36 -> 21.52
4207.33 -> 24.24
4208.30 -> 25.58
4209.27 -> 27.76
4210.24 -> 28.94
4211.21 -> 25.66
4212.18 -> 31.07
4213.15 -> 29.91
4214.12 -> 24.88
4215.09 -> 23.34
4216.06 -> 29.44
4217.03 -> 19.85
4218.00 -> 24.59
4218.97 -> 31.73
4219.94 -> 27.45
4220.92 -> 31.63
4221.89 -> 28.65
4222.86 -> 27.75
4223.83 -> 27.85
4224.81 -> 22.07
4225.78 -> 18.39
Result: -0.7 AA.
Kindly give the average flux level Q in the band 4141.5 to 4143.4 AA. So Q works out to 21.9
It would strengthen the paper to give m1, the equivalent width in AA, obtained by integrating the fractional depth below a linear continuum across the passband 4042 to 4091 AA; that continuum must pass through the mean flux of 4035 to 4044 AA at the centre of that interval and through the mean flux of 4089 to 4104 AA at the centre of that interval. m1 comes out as 1.4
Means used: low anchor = 26.4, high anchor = 24.7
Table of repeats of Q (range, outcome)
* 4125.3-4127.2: 23.8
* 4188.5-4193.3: 26.5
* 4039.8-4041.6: 21.7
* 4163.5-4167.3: 28.9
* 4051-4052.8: 28.4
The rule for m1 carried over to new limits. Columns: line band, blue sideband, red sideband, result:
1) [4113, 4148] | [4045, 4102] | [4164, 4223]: -0.5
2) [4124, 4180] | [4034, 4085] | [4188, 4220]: 0.5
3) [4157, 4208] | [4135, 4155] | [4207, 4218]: 1.1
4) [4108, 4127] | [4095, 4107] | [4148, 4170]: -1.5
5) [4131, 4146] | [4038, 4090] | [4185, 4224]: 0.3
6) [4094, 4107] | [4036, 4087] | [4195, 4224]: 1.2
